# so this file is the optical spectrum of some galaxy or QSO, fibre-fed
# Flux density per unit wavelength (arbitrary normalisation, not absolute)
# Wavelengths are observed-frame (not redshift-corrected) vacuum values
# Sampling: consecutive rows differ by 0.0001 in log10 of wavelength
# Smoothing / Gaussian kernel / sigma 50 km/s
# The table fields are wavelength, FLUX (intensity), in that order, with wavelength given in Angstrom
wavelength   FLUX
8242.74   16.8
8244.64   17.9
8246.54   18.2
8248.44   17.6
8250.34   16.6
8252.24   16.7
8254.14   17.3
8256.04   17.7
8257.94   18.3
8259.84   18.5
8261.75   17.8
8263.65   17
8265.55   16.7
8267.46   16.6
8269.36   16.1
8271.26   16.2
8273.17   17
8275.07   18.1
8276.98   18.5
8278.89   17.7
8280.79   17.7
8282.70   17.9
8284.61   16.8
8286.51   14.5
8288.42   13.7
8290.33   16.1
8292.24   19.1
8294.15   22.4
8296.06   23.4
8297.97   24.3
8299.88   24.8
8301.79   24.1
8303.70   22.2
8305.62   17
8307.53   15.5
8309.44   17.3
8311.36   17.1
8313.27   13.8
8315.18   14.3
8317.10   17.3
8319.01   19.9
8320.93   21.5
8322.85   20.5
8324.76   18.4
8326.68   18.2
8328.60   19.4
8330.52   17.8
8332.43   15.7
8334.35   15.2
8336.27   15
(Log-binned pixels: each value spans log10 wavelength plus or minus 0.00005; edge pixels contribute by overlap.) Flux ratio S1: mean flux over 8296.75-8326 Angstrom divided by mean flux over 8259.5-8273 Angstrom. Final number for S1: 1.14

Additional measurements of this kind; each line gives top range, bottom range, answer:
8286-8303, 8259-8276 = 1.20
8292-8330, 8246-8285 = 1.12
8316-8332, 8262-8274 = 1.14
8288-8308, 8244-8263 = 1.16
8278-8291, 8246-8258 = 0.94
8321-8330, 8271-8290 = 1.15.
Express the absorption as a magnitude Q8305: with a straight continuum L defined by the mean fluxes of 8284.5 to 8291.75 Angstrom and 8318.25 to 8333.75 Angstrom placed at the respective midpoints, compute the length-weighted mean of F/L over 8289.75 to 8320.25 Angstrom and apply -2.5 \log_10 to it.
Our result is -0.15 mag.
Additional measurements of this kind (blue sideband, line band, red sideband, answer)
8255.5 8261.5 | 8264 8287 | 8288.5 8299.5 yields 0.14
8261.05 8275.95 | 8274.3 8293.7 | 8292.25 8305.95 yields 0.15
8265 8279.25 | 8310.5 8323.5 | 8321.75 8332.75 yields 0.03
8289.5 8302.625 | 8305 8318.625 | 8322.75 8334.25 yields 0.23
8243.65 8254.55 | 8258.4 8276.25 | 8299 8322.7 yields 0.04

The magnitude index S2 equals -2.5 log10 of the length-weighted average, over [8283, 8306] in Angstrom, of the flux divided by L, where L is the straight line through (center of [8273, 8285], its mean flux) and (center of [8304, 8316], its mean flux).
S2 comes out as -0.17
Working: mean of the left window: 17.8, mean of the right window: 16.2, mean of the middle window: 19.9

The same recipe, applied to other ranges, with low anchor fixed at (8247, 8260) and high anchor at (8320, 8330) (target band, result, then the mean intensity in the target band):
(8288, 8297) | -0.036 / 19.2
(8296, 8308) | -0.154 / 21.7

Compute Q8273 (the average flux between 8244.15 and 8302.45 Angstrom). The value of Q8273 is 18.2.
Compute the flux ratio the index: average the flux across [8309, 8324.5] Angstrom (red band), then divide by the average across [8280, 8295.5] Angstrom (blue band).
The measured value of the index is 1.0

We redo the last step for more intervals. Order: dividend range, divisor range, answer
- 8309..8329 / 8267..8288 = 1.06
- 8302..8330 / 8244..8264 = 1.03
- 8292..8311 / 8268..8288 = 1.24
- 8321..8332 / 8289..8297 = 0.95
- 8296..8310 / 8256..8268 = 1.20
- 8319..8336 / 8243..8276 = 1.06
